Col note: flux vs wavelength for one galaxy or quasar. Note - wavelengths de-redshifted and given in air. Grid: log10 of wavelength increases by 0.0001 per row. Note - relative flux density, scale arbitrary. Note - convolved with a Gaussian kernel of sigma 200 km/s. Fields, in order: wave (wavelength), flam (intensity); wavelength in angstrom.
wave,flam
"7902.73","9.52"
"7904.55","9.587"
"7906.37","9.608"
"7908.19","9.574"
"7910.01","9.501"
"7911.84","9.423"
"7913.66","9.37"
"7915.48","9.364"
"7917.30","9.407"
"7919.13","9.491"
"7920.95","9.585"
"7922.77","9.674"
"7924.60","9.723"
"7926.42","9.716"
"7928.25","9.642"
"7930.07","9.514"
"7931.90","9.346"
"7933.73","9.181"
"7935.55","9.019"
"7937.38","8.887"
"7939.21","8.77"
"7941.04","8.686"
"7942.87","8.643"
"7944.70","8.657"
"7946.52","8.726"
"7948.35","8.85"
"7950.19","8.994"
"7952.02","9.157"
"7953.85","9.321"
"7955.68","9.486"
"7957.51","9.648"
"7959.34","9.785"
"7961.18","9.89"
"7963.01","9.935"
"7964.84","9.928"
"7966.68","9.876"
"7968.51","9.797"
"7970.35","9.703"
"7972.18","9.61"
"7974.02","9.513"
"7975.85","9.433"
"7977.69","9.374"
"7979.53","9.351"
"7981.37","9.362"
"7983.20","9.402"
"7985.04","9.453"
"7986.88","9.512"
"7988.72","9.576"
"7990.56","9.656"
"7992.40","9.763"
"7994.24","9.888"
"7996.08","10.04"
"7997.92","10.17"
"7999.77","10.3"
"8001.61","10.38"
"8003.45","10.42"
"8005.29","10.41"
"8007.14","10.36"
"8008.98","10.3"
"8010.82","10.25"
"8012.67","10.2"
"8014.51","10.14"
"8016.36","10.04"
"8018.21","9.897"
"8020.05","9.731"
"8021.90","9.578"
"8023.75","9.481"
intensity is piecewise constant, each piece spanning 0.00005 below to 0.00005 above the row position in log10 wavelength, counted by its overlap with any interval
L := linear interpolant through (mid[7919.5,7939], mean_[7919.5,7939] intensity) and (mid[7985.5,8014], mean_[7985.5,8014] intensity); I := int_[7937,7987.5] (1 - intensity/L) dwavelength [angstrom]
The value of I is 1.92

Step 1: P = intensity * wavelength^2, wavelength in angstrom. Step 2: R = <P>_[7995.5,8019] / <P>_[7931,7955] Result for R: 1.16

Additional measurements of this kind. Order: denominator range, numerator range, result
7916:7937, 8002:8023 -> 1.09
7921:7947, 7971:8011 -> 1.09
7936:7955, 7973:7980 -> 1.07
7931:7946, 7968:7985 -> 1.08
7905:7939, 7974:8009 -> 1.06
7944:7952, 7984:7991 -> 1.09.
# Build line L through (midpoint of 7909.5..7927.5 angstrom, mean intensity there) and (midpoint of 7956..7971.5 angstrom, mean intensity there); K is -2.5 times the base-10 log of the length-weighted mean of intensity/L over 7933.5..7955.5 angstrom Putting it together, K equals 0.090 mag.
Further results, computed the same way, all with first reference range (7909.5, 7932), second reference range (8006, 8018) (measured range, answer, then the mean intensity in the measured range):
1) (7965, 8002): 0.03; 9.7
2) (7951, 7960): 0.03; 9.47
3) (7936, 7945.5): 0.11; 8.74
